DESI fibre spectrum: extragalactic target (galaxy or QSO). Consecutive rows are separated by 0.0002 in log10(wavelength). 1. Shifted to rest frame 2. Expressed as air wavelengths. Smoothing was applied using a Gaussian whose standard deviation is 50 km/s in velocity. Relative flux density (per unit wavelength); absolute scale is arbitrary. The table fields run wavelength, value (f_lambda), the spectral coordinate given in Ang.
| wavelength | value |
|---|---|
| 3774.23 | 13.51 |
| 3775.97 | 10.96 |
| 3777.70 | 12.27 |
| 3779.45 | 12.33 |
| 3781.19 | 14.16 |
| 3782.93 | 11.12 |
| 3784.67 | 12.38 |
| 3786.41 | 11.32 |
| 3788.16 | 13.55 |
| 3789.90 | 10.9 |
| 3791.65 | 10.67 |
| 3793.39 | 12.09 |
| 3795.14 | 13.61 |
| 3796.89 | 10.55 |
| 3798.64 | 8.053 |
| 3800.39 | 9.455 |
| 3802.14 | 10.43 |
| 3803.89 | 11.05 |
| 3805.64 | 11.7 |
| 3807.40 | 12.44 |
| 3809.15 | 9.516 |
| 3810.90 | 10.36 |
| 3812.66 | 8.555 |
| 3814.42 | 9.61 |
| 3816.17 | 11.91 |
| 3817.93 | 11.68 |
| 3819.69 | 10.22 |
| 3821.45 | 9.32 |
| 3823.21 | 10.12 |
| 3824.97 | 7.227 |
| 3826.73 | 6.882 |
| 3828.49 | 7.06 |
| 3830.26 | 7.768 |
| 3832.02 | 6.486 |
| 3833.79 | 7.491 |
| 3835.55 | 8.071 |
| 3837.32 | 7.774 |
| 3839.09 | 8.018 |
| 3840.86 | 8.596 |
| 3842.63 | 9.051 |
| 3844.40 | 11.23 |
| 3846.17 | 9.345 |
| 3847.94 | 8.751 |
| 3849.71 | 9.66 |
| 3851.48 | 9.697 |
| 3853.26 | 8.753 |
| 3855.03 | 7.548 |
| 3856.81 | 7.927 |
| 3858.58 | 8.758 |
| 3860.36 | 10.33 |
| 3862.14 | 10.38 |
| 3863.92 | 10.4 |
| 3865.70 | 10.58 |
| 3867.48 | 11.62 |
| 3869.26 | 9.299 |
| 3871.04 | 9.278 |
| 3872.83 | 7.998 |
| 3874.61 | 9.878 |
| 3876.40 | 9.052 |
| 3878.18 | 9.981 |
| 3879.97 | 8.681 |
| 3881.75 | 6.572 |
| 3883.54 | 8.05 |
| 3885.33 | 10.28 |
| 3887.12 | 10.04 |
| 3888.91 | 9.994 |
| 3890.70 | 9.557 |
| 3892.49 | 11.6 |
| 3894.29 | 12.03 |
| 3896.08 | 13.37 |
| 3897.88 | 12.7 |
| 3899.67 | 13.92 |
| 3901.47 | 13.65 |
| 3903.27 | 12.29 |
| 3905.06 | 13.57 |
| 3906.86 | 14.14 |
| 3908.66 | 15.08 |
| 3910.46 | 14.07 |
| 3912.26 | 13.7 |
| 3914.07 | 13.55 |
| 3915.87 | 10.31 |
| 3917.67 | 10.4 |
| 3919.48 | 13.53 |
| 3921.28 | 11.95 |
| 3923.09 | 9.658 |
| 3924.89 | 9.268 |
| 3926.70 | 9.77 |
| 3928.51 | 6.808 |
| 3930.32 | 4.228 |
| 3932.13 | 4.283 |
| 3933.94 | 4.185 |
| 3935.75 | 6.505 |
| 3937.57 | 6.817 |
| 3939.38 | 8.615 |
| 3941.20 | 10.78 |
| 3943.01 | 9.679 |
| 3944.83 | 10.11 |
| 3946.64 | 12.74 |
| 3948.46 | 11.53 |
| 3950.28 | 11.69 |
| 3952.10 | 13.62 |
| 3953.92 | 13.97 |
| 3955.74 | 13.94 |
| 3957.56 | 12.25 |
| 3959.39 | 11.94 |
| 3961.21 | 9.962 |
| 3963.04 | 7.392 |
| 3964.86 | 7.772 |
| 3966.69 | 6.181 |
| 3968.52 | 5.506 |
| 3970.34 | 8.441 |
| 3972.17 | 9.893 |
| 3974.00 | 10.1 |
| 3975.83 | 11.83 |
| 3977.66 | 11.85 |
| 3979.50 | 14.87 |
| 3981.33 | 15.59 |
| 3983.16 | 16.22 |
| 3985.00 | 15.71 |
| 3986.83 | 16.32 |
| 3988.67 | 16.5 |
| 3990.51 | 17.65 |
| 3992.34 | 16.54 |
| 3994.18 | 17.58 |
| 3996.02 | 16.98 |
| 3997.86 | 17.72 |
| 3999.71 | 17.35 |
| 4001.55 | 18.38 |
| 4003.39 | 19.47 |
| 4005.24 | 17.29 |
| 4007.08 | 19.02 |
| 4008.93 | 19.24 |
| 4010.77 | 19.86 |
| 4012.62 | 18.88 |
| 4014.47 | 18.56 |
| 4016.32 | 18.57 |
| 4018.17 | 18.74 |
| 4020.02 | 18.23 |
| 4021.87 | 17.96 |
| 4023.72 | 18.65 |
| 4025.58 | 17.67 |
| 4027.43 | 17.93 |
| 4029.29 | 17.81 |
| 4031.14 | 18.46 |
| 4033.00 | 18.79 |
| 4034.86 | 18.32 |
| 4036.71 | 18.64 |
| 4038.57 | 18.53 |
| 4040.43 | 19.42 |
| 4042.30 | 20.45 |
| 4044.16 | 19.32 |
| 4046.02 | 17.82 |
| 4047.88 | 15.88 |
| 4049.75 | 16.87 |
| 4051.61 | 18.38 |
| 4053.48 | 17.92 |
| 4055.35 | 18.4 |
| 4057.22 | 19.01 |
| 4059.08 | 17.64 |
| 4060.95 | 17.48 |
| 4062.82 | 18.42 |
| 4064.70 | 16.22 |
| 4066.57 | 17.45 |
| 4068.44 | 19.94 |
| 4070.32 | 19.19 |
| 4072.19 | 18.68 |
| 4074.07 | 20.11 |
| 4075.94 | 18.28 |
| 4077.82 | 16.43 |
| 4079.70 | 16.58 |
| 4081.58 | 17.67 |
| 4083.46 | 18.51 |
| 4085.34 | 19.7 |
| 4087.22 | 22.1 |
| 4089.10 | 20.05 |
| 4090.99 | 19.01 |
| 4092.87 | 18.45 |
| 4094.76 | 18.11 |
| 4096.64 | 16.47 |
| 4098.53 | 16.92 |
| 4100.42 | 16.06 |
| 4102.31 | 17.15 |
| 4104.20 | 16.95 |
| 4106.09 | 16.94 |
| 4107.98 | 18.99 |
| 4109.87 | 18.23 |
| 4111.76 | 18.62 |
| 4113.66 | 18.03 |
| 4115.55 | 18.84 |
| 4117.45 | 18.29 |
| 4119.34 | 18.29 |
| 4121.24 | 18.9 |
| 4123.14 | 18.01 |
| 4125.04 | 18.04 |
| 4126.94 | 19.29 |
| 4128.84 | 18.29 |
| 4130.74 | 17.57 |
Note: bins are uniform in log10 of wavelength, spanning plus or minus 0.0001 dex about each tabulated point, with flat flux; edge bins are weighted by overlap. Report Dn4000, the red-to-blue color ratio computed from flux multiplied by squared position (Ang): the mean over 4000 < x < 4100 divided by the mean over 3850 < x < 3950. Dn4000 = 1.95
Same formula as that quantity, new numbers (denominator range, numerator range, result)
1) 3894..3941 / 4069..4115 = 1.87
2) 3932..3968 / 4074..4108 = 1.98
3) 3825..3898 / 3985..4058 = 2.13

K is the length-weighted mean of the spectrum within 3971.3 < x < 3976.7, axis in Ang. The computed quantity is 10.6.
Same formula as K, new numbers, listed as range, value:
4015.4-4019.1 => 18.7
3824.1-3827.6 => 7.06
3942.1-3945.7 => 9.9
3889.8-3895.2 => 11.1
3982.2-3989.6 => 16.2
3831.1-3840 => 7.57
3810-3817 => 10.1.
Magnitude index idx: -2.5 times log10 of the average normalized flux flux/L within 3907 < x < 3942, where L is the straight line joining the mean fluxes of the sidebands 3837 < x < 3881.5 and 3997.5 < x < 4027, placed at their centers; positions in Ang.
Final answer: 0.31 mag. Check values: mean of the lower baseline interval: 9.28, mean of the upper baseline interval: 18.5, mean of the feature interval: 9.74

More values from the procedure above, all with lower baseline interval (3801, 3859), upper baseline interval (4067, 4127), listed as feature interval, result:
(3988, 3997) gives -0.160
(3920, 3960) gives 0.311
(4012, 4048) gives -0.156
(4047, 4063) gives -0.055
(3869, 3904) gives 0.074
